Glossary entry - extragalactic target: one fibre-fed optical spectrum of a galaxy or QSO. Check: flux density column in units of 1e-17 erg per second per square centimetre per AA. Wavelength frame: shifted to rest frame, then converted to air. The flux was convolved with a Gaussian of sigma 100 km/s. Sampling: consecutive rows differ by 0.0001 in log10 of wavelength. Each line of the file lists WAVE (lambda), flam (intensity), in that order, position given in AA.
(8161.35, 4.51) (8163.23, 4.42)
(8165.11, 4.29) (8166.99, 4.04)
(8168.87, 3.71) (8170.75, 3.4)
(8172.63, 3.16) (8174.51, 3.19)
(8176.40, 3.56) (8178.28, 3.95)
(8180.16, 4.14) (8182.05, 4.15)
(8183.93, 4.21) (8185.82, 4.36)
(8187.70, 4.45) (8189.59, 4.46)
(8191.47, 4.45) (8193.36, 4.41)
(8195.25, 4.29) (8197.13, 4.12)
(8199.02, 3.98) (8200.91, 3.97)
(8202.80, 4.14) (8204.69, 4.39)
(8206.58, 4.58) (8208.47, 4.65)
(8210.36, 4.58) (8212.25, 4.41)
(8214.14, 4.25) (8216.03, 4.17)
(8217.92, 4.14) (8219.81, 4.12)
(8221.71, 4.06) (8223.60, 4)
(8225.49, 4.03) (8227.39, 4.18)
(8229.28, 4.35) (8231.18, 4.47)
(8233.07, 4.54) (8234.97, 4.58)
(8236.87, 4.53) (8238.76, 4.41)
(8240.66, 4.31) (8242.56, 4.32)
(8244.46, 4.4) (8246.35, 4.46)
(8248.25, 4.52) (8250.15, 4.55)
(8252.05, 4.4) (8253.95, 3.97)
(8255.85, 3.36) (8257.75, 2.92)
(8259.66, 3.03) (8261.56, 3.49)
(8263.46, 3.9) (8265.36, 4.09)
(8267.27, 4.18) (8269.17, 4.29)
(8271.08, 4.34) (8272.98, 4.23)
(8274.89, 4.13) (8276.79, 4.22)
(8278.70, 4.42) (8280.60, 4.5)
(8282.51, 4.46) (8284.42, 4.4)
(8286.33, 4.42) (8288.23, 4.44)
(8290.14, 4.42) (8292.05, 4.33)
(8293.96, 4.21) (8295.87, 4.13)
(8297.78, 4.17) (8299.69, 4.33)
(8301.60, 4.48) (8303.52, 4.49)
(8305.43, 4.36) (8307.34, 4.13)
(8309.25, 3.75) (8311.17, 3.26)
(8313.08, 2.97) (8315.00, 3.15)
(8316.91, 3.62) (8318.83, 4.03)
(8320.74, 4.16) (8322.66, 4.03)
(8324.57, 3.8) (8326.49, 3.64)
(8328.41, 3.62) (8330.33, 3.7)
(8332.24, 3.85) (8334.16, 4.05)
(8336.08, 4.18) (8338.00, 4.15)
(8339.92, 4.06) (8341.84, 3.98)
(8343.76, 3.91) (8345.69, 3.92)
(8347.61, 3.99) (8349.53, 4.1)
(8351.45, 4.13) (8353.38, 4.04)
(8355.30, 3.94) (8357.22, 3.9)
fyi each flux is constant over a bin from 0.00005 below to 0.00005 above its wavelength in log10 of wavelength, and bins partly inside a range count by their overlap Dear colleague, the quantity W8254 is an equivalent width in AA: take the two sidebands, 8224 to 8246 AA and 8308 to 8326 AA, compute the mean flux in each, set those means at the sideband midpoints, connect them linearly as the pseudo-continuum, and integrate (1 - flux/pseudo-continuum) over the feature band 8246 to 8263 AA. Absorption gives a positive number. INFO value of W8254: 1.5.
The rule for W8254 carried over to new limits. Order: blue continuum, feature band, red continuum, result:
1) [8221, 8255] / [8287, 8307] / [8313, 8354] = -1.3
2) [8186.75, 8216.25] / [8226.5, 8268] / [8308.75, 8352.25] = 0.2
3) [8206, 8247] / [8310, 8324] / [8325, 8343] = 1.3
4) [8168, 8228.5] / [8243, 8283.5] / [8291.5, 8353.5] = -0.6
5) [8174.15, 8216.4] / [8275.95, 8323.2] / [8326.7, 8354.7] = -0.9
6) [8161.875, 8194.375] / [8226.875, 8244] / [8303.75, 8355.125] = -1.9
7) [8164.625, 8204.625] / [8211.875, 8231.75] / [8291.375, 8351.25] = -0.9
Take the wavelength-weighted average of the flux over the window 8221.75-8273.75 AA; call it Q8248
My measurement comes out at 4.14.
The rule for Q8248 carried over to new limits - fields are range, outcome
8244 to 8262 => 3.91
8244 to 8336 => 4.04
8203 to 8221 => 4.35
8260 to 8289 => 4.21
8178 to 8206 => 4.24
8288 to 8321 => 4.01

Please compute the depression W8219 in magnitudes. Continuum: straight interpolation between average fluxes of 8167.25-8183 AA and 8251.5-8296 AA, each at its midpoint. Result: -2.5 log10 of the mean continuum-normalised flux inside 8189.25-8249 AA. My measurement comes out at -0.12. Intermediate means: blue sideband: 3.68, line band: 4.32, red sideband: 4.09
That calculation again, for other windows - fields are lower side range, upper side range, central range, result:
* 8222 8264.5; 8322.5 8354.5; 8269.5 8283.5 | -0.068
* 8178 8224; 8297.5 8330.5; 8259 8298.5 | -0.053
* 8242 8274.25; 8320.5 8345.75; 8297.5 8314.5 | 0.000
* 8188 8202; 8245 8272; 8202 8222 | -0.039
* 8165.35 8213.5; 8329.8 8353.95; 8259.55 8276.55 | 0.010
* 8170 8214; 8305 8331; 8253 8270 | 0.062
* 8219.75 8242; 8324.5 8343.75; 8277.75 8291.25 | -0.086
